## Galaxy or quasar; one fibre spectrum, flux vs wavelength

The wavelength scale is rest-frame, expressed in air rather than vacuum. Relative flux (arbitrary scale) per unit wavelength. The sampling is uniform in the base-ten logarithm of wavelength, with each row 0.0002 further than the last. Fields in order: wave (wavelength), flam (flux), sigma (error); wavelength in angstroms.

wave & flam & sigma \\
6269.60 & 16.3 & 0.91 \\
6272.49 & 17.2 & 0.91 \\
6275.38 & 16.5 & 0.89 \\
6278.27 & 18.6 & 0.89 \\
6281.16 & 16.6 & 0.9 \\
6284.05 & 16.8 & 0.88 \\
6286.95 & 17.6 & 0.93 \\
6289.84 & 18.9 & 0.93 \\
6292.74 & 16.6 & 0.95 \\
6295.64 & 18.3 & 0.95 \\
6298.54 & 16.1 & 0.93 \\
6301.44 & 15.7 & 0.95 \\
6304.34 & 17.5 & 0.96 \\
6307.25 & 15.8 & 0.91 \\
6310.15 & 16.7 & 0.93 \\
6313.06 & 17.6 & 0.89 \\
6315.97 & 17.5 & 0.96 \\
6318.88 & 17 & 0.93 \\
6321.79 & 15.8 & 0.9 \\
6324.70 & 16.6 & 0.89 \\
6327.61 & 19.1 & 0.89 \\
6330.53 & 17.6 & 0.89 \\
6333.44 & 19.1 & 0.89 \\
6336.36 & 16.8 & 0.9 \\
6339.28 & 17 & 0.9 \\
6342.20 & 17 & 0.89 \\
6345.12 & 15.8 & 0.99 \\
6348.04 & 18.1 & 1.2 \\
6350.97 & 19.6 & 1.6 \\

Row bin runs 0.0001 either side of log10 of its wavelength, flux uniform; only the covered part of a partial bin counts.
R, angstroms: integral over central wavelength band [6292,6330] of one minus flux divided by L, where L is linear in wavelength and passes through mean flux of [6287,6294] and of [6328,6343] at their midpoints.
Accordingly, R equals 1.57 angstroms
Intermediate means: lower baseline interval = 17.8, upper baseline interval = 17.6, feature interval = 17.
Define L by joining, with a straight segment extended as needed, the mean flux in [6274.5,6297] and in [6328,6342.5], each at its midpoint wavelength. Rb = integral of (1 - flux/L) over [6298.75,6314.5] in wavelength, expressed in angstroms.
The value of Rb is 0.86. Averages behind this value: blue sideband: 17.5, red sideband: 17.7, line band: 16.6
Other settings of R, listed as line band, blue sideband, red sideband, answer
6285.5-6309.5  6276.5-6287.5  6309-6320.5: 0.3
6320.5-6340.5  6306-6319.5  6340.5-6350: -0.5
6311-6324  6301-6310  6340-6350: -0.2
